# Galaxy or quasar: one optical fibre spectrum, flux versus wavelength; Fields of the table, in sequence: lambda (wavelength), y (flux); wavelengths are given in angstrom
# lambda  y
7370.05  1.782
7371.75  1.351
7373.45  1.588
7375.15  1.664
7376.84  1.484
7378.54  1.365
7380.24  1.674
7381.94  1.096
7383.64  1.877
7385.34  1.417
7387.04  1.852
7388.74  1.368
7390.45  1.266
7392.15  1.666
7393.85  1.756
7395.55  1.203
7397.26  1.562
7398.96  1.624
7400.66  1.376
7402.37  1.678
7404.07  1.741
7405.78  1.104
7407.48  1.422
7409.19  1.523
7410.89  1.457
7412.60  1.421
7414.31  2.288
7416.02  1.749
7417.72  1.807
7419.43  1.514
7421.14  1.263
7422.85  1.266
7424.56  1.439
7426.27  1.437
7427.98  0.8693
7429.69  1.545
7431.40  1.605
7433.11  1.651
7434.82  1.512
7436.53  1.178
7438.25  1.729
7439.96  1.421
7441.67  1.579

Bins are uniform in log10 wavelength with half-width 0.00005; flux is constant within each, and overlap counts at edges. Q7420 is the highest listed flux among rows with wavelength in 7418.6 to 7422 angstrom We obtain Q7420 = 1.514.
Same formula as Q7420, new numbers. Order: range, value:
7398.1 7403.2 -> 1.678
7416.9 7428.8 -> 1.807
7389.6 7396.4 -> 1.756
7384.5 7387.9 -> 1.852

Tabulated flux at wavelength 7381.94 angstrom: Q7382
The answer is 1.096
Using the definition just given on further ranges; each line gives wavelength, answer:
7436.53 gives 1.178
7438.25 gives 1.729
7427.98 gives 0.8693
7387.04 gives 1.852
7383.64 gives 1.877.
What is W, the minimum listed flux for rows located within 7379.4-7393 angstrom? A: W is 1.096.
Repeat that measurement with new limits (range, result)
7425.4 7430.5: 0.8693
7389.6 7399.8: 1.203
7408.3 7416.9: 1.421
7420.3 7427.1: 1.263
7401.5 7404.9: 1.678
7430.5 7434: 1.605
